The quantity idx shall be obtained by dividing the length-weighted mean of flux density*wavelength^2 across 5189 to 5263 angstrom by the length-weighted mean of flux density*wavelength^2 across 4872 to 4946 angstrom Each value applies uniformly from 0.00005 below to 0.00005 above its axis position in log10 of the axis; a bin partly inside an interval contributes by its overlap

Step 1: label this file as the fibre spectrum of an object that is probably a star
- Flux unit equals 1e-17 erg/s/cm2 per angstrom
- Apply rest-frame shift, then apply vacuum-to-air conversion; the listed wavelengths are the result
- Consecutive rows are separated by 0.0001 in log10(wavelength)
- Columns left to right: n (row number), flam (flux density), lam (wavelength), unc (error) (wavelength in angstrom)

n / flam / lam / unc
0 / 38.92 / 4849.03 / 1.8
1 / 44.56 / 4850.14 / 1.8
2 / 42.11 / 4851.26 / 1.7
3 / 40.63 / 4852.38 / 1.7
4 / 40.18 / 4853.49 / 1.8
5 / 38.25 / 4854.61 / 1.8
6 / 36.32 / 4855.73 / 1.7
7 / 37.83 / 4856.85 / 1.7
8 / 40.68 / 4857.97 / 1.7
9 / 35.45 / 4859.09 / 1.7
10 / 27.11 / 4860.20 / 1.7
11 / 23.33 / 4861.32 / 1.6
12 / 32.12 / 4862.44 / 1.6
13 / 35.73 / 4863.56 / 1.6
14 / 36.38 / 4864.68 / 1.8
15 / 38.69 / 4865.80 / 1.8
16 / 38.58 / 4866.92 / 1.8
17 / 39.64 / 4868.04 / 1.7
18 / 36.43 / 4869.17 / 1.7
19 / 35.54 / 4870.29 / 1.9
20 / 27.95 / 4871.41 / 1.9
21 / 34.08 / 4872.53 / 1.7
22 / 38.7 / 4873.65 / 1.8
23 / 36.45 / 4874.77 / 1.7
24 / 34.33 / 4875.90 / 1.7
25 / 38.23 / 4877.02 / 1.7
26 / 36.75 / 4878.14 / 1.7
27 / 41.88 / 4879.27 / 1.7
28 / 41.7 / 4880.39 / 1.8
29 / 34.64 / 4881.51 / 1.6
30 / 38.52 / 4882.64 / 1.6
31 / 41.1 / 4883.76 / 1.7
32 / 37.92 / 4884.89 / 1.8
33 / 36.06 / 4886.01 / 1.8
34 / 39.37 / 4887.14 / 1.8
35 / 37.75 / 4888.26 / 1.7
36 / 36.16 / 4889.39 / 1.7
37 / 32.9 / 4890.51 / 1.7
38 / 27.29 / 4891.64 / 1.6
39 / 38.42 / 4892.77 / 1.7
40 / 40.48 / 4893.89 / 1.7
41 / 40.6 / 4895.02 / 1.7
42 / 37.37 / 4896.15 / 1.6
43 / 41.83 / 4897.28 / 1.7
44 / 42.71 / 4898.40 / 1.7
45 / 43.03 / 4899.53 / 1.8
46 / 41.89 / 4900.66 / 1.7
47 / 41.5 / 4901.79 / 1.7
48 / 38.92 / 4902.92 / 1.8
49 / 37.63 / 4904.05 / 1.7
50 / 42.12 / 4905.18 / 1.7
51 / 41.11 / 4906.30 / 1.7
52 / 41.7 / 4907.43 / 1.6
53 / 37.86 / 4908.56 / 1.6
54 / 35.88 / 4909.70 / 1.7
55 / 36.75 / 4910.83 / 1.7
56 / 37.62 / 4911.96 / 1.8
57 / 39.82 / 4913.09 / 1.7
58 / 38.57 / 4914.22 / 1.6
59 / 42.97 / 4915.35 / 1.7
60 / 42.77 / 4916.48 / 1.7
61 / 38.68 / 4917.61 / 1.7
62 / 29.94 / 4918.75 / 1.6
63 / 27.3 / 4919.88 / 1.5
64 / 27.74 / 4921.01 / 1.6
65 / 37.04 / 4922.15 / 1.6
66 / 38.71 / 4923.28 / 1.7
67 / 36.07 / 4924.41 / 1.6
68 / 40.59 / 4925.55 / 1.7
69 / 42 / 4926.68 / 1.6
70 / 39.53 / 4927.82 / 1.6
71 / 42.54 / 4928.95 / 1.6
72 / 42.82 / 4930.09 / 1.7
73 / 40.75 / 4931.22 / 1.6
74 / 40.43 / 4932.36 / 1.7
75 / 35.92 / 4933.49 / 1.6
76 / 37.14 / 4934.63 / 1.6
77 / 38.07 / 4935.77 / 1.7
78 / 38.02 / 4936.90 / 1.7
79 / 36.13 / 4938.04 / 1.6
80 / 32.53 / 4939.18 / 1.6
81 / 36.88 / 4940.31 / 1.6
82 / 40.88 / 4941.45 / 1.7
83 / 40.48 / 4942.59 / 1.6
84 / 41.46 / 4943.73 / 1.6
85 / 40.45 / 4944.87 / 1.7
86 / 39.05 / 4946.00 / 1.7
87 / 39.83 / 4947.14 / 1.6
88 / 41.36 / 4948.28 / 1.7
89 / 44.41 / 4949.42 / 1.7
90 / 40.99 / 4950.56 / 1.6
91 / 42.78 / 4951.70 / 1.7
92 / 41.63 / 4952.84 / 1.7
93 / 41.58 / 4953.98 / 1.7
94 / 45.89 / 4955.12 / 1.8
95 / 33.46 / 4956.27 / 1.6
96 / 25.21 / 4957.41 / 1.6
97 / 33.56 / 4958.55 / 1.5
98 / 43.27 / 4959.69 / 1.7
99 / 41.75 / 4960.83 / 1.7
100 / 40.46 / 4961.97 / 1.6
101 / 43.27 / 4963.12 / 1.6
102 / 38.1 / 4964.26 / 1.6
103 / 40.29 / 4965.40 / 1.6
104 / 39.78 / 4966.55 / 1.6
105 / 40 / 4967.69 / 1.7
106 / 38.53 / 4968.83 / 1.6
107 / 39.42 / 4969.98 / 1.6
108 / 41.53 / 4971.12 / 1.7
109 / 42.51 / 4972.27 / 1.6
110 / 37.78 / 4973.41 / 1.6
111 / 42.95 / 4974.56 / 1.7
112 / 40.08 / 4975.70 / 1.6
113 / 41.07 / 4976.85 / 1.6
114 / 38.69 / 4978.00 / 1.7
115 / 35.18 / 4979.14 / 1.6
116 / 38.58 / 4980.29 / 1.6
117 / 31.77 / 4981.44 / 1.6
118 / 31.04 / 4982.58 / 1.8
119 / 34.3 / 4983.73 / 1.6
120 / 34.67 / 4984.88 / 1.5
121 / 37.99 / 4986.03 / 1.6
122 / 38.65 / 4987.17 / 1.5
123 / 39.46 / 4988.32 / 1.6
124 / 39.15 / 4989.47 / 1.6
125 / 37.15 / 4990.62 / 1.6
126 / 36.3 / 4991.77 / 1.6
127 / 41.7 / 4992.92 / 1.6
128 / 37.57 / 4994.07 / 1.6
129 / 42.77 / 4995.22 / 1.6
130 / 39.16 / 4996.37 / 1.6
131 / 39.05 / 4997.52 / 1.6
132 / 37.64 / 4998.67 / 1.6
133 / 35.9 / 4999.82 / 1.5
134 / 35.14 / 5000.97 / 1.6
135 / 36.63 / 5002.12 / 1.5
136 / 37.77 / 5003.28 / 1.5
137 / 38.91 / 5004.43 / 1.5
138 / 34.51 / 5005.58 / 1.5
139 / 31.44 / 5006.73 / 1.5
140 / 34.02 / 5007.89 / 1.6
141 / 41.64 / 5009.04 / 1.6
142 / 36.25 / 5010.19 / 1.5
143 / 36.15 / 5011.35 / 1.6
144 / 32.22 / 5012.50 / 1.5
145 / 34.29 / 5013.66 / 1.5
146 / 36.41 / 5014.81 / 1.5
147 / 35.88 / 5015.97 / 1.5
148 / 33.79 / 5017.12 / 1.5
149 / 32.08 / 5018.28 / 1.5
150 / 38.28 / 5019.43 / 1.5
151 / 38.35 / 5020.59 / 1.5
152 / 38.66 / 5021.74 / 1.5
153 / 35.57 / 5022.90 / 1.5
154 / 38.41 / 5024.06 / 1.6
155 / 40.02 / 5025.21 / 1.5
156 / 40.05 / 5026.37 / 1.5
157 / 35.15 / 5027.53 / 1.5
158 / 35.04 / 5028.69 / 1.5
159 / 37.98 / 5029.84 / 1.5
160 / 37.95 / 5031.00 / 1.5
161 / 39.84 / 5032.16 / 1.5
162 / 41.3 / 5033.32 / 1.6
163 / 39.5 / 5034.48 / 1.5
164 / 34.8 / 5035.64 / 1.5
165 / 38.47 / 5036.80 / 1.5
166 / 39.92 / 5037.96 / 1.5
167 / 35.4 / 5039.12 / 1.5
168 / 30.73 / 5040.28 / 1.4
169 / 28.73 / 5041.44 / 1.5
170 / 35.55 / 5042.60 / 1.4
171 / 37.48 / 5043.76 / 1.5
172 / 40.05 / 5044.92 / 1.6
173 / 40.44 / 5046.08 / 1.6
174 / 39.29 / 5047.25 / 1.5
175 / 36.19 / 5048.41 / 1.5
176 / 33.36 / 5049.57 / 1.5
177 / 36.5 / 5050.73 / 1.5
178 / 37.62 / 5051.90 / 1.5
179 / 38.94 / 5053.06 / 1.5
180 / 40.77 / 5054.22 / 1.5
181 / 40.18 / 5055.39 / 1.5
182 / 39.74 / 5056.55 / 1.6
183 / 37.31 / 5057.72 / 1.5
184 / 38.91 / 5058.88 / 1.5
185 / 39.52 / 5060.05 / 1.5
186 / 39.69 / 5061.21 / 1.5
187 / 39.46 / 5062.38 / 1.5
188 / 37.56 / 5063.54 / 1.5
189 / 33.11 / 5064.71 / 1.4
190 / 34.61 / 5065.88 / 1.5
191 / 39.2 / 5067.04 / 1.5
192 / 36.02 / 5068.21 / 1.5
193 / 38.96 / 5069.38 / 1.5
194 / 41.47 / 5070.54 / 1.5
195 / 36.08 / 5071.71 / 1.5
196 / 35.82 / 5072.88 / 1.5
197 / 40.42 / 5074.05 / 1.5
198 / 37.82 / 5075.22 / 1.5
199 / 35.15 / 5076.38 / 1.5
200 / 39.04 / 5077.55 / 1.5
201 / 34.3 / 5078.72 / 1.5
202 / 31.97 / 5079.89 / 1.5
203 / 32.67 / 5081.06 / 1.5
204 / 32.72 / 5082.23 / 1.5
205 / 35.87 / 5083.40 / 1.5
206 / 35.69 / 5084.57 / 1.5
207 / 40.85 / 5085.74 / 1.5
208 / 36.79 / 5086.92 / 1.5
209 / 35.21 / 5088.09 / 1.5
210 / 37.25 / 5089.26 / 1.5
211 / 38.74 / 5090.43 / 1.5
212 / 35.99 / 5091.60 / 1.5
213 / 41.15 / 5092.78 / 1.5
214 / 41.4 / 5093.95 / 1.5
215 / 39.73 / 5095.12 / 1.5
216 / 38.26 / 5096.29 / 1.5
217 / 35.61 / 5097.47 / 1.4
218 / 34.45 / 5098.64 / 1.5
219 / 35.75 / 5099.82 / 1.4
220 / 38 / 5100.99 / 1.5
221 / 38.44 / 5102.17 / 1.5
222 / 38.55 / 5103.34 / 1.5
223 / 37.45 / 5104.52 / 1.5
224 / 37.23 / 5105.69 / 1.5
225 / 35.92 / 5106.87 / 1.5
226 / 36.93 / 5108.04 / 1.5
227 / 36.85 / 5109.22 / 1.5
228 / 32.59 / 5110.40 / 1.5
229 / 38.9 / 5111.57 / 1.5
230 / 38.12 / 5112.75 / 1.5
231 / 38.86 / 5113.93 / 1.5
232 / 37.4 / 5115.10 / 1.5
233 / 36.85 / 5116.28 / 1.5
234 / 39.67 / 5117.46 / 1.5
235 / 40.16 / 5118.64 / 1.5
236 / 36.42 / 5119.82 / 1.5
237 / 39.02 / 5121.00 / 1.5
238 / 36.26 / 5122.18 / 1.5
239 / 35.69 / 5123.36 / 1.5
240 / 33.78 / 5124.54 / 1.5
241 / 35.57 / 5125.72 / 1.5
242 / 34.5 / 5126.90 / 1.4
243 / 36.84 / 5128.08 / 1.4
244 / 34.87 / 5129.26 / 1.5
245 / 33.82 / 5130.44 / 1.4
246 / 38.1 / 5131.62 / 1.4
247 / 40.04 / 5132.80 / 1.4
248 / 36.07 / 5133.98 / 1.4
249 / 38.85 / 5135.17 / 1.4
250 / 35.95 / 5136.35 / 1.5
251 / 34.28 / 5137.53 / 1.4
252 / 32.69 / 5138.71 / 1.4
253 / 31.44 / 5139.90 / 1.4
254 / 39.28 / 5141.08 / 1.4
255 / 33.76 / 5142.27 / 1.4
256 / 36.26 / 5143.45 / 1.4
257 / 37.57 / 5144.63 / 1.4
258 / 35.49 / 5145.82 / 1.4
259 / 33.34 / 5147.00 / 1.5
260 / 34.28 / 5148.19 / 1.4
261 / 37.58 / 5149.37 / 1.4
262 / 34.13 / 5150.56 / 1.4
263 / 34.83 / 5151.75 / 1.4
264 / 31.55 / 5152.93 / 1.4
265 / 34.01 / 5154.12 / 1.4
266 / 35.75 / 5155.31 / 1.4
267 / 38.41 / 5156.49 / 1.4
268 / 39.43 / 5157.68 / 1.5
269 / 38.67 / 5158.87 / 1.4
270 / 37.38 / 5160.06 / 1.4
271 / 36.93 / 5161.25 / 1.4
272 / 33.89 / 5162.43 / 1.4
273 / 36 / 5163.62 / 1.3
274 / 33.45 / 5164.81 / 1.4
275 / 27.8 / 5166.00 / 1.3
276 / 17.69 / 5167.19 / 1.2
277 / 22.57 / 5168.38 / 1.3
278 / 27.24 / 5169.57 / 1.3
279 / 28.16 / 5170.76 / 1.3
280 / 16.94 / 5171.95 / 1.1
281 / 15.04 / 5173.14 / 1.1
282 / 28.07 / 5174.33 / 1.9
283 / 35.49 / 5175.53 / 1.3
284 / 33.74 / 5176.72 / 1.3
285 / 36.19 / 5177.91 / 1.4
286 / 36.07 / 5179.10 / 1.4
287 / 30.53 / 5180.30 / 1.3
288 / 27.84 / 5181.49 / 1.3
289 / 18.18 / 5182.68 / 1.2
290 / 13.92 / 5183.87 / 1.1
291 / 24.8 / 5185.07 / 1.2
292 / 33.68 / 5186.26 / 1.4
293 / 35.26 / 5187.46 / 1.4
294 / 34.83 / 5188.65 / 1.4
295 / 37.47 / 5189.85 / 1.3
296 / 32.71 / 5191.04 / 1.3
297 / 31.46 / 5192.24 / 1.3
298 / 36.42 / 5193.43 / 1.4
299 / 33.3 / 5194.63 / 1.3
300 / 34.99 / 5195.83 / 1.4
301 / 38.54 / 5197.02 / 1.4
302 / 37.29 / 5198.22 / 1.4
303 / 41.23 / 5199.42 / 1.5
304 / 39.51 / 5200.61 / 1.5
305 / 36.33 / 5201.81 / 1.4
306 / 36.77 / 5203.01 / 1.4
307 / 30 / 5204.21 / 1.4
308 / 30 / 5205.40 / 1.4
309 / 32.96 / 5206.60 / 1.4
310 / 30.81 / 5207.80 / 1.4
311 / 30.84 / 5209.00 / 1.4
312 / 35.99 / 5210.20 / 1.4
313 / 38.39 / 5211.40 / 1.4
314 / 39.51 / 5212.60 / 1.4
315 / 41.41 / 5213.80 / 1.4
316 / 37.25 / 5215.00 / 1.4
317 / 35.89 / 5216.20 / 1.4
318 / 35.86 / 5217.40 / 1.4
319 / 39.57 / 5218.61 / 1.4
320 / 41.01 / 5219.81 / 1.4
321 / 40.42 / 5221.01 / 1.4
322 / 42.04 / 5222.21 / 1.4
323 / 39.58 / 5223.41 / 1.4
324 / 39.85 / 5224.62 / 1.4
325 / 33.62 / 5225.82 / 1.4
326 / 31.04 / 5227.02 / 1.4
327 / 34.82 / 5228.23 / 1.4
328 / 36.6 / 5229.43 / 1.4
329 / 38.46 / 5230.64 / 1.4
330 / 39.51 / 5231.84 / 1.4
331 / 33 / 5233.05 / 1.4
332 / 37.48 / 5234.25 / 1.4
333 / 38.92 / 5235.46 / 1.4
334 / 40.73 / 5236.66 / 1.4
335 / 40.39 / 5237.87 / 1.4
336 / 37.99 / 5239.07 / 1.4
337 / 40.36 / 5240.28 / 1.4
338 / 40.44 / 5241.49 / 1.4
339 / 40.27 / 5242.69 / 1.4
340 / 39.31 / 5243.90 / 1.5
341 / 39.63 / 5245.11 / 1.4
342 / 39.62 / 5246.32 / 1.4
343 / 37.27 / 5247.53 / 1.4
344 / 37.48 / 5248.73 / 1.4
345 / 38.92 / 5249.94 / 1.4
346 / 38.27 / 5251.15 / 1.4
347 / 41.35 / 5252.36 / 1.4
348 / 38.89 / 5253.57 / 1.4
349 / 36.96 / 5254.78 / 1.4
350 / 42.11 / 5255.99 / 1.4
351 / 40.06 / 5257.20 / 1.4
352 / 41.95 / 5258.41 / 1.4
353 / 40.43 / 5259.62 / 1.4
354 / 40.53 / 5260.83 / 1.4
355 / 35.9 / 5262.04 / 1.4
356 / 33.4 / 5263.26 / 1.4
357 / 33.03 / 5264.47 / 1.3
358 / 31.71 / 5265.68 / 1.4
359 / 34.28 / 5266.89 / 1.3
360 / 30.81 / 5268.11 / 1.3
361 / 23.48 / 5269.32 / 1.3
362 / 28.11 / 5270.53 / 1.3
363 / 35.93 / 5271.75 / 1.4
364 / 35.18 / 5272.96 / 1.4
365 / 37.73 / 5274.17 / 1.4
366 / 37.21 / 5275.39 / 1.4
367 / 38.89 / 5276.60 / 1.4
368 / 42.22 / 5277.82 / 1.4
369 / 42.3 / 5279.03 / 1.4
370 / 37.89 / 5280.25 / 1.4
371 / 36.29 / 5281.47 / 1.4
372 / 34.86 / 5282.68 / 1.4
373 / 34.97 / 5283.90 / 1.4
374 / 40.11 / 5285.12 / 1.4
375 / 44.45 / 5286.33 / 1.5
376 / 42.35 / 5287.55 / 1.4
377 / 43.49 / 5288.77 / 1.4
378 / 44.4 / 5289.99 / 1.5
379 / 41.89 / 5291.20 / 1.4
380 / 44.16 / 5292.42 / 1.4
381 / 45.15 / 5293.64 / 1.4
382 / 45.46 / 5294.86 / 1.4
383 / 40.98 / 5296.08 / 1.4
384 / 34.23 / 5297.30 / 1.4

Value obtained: 1.1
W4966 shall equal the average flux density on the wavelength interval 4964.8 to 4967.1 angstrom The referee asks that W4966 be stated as 40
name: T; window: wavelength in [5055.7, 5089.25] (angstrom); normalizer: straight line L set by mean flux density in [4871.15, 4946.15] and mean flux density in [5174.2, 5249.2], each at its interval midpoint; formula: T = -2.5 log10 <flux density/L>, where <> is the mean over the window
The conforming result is -0.01 mag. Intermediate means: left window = 38.2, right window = 35.7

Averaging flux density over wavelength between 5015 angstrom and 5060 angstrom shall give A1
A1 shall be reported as 37.3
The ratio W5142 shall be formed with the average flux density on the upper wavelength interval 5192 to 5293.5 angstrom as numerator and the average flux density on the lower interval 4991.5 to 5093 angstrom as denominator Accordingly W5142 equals 1.0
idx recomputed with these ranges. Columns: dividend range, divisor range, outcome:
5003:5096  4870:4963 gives 1.02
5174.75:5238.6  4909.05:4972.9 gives 1.00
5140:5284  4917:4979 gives 1.00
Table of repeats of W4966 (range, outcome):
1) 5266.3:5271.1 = 29.2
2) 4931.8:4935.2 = 37.8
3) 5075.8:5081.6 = 34.7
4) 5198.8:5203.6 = 38.5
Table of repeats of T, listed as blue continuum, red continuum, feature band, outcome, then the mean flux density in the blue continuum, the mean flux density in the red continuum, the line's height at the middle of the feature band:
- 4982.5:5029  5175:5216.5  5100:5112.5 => -0.057 mag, 36.9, 33.7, 35.2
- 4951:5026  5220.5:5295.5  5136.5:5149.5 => 0.090 mag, 37.8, 38.3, 38.1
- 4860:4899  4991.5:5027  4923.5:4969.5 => -0.076 mag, 36.6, 37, 36.8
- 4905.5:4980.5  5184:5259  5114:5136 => 0.022 mag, 39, 37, 37.7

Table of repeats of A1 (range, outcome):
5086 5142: 36.9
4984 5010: 37.5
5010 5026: 36.2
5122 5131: 35.1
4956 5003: 38.1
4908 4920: 37.5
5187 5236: 36.4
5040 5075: 37.5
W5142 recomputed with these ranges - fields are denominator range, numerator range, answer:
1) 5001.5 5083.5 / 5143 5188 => 0.85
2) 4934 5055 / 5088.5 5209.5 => 0.91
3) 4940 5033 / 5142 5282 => 0.92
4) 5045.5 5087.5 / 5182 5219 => 0.91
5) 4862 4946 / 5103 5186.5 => 0.89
